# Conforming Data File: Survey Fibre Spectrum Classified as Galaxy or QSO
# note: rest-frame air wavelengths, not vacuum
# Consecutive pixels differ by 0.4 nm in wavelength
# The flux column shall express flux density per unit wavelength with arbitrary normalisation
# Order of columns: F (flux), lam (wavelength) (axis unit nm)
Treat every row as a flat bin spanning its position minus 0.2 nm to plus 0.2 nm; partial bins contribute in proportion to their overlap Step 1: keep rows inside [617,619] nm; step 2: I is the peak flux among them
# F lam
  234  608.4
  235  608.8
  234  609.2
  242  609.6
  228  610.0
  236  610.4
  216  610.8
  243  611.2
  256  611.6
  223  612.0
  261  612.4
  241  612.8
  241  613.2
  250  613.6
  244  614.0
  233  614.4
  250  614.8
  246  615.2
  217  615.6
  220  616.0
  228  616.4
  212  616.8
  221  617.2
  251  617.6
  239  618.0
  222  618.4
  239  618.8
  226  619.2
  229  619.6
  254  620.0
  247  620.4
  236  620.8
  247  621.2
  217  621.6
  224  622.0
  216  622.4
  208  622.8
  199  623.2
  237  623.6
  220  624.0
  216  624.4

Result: 251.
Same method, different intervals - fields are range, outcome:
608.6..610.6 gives 242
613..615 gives 250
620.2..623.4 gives 247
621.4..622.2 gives 224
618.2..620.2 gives 254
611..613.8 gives 261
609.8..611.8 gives 256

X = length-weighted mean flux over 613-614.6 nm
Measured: 242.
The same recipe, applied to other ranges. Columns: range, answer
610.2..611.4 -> 232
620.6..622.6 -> 228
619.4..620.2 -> 242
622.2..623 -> 212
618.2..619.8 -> 229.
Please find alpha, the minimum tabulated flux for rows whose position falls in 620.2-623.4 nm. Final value 199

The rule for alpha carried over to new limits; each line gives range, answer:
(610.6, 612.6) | 216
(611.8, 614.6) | 223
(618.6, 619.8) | 226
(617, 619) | 221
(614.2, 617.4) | 212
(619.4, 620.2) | 229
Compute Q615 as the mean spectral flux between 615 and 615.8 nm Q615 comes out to 232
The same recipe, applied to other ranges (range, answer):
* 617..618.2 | 237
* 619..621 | 238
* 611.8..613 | 242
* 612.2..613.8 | 248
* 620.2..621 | 241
